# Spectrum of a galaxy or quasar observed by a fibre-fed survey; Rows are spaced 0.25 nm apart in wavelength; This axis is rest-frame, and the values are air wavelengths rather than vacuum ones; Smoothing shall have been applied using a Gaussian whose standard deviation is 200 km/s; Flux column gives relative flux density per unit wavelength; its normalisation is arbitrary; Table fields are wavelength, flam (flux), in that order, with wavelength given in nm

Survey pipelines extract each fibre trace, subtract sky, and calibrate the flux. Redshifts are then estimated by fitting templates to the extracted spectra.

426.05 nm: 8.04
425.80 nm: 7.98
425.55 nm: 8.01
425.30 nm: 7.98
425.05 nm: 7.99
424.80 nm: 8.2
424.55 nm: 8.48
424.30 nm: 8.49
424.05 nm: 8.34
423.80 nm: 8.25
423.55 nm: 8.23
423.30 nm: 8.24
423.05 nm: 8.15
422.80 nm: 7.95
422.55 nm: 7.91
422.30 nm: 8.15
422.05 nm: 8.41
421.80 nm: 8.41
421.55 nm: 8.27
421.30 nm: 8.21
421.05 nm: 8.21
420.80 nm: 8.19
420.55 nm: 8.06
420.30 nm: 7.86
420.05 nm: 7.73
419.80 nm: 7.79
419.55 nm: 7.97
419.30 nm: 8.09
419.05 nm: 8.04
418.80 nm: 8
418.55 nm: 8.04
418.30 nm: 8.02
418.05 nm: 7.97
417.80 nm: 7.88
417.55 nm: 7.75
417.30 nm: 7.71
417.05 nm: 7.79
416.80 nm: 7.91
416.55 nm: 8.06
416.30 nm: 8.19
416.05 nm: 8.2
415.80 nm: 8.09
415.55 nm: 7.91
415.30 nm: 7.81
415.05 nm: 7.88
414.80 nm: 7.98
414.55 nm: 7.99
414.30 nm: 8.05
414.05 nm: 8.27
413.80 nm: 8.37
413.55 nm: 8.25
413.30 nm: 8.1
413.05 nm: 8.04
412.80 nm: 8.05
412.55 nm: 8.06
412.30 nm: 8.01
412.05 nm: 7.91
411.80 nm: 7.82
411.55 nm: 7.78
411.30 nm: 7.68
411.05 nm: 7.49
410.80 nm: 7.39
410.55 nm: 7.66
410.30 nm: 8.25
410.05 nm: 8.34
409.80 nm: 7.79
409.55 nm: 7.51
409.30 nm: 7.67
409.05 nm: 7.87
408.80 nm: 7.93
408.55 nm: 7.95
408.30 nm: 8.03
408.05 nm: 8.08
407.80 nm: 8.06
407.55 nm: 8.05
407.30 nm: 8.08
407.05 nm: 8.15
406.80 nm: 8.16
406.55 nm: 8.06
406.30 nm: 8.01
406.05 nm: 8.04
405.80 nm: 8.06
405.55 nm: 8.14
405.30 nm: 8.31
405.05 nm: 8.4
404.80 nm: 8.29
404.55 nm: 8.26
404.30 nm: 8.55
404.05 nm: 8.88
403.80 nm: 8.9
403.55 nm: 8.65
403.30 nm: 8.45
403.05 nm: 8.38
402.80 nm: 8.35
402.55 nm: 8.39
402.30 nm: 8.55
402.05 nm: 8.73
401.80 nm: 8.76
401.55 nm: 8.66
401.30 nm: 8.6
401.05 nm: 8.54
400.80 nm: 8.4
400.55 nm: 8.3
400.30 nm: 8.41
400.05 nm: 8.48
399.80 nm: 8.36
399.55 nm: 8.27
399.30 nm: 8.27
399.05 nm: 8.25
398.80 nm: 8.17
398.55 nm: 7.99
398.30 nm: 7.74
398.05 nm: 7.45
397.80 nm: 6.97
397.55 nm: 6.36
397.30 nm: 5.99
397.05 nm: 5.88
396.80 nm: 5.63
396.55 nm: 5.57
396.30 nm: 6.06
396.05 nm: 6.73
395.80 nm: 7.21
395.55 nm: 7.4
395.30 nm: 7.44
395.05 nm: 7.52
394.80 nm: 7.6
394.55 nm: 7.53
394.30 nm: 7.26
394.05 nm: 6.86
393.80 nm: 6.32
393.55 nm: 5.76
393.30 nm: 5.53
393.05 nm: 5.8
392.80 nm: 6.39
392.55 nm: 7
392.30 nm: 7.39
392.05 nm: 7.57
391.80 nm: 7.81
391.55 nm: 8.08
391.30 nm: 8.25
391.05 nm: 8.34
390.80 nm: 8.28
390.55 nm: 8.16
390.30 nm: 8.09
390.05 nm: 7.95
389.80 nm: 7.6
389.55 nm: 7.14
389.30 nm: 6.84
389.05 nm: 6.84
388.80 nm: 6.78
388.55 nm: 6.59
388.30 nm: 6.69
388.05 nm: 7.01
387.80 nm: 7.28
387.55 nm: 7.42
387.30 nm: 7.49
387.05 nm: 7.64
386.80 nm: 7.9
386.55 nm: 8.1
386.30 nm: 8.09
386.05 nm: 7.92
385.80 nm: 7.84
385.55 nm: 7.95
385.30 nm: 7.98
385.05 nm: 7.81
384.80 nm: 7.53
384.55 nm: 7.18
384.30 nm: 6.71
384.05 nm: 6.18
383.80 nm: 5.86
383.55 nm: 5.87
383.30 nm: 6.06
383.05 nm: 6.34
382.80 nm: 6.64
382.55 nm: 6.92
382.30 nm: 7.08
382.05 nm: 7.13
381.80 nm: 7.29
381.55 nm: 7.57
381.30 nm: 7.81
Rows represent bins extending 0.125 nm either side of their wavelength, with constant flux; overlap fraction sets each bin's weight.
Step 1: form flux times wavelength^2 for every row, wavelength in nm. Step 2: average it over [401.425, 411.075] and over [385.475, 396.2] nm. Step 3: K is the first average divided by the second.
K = 1.21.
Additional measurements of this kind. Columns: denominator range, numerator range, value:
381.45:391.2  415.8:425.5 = 1.31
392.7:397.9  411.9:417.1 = 1.35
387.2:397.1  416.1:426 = 1.31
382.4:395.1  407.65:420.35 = 1.25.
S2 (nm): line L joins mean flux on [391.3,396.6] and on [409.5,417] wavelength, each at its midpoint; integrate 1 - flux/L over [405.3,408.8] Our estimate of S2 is -0.20 nm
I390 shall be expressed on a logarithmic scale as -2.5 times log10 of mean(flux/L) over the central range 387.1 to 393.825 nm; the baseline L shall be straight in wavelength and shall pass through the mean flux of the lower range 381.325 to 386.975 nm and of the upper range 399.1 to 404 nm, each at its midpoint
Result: 0.06 mag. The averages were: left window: 7.19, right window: 8.5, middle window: 7.22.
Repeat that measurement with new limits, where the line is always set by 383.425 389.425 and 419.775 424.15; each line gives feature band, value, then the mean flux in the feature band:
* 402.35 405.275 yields -0.11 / 8.49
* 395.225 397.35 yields 0.16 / 6.43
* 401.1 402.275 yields -0.14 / 8.67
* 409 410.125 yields 0.00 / 7.81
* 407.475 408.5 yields -0.04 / 8.05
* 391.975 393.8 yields 0.15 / 6.45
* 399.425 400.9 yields -0.11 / 8.37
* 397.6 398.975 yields -0.01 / 7.61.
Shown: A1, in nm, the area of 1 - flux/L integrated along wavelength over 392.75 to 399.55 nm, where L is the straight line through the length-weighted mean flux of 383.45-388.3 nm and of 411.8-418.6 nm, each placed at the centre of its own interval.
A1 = 0.60 nm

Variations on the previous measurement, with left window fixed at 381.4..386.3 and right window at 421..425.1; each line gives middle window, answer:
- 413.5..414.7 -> -0.03 nm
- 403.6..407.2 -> -0.28 nm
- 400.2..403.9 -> -0.45 nm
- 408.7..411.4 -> 0.02 nm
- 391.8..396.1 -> 0.26 nm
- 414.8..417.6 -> 0.03 nm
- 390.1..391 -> -0.11 nm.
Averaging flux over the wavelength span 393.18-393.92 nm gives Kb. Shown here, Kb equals 5.87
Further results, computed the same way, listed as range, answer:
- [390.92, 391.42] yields 8.3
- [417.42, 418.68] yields 7.93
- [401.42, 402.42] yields 8.68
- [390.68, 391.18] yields 8.31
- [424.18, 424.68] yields 8.48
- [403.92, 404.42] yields 8.72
